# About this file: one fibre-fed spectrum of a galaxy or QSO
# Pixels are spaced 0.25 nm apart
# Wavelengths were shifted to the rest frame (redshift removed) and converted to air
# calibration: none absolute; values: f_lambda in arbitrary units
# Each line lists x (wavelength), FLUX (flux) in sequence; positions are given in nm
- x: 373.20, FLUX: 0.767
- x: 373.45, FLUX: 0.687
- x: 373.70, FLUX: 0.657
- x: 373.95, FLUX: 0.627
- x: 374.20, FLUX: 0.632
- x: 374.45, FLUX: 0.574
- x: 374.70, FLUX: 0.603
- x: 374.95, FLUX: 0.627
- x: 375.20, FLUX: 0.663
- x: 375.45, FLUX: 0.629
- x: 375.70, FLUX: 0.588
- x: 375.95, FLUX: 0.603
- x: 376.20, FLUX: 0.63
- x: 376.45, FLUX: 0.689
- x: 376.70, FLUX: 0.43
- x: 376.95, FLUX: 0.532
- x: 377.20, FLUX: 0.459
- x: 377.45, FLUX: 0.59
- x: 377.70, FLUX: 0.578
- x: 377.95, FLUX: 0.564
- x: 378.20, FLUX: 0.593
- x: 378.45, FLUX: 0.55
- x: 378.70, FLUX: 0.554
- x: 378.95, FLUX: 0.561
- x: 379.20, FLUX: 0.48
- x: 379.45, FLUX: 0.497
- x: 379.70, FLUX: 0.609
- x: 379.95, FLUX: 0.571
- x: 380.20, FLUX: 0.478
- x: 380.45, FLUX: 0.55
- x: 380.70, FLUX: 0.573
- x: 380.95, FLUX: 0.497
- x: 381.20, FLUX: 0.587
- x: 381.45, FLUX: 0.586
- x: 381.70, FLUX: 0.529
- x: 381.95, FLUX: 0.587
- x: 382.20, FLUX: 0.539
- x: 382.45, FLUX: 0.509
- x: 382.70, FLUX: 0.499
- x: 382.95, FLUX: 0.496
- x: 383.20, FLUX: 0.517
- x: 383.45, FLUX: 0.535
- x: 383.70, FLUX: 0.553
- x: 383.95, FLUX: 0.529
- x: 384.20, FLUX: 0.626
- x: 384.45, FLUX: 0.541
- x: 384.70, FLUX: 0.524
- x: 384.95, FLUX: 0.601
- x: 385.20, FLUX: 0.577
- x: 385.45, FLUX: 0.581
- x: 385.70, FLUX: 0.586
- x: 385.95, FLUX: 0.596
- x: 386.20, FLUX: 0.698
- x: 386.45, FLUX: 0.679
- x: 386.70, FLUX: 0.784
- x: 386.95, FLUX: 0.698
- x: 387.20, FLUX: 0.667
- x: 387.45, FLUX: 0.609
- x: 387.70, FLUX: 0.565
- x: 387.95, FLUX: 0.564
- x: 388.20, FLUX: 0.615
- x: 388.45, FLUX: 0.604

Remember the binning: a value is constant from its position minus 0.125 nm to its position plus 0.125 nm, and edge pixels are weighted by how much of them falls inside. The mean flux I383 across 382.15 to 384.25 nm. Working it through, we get 0.53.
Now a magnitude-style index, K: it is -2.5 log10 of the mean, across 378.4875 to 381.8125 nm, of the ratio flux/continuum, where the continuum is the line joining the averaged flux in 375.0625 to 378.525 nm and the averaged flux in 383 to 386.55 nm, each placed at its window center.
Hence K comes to 0.07 mag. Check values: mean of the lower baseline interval 0.579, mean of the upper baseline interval 0.579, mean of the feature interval 0.544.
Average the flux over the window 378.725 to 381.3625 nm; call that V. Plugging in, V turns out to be 0.541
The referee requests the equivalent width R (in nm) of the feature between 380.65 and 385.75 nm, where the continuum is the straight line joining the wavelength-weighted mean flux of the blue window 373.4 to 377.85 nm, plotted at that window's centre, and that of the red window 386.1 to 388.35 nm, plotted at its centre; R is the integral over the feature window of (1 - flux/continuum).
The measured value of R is 0.67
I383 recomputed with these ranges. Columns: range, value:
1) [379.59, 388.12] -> 0.578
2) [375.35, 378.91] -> 0.57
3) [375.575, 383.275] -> 0.549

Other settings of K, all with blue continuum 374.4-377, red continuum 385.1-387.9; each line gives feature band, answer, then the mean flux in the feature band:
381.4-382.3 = 0.12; 0.559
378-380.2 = 0.12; 0.548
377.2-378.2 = 0.08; 0.565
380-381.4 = 0.14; 0.541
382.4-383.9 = 0.20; 0.519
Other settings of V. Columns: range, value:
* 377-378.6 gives 0.555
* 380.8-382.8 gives 0.543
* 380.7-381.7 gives 0.555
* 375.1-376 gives 0.621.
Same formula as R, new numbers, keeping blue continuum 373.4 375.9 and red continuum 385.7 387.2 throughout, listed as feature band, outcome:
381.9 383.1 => 0.25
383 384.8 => 0.33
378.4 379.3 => 0.15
